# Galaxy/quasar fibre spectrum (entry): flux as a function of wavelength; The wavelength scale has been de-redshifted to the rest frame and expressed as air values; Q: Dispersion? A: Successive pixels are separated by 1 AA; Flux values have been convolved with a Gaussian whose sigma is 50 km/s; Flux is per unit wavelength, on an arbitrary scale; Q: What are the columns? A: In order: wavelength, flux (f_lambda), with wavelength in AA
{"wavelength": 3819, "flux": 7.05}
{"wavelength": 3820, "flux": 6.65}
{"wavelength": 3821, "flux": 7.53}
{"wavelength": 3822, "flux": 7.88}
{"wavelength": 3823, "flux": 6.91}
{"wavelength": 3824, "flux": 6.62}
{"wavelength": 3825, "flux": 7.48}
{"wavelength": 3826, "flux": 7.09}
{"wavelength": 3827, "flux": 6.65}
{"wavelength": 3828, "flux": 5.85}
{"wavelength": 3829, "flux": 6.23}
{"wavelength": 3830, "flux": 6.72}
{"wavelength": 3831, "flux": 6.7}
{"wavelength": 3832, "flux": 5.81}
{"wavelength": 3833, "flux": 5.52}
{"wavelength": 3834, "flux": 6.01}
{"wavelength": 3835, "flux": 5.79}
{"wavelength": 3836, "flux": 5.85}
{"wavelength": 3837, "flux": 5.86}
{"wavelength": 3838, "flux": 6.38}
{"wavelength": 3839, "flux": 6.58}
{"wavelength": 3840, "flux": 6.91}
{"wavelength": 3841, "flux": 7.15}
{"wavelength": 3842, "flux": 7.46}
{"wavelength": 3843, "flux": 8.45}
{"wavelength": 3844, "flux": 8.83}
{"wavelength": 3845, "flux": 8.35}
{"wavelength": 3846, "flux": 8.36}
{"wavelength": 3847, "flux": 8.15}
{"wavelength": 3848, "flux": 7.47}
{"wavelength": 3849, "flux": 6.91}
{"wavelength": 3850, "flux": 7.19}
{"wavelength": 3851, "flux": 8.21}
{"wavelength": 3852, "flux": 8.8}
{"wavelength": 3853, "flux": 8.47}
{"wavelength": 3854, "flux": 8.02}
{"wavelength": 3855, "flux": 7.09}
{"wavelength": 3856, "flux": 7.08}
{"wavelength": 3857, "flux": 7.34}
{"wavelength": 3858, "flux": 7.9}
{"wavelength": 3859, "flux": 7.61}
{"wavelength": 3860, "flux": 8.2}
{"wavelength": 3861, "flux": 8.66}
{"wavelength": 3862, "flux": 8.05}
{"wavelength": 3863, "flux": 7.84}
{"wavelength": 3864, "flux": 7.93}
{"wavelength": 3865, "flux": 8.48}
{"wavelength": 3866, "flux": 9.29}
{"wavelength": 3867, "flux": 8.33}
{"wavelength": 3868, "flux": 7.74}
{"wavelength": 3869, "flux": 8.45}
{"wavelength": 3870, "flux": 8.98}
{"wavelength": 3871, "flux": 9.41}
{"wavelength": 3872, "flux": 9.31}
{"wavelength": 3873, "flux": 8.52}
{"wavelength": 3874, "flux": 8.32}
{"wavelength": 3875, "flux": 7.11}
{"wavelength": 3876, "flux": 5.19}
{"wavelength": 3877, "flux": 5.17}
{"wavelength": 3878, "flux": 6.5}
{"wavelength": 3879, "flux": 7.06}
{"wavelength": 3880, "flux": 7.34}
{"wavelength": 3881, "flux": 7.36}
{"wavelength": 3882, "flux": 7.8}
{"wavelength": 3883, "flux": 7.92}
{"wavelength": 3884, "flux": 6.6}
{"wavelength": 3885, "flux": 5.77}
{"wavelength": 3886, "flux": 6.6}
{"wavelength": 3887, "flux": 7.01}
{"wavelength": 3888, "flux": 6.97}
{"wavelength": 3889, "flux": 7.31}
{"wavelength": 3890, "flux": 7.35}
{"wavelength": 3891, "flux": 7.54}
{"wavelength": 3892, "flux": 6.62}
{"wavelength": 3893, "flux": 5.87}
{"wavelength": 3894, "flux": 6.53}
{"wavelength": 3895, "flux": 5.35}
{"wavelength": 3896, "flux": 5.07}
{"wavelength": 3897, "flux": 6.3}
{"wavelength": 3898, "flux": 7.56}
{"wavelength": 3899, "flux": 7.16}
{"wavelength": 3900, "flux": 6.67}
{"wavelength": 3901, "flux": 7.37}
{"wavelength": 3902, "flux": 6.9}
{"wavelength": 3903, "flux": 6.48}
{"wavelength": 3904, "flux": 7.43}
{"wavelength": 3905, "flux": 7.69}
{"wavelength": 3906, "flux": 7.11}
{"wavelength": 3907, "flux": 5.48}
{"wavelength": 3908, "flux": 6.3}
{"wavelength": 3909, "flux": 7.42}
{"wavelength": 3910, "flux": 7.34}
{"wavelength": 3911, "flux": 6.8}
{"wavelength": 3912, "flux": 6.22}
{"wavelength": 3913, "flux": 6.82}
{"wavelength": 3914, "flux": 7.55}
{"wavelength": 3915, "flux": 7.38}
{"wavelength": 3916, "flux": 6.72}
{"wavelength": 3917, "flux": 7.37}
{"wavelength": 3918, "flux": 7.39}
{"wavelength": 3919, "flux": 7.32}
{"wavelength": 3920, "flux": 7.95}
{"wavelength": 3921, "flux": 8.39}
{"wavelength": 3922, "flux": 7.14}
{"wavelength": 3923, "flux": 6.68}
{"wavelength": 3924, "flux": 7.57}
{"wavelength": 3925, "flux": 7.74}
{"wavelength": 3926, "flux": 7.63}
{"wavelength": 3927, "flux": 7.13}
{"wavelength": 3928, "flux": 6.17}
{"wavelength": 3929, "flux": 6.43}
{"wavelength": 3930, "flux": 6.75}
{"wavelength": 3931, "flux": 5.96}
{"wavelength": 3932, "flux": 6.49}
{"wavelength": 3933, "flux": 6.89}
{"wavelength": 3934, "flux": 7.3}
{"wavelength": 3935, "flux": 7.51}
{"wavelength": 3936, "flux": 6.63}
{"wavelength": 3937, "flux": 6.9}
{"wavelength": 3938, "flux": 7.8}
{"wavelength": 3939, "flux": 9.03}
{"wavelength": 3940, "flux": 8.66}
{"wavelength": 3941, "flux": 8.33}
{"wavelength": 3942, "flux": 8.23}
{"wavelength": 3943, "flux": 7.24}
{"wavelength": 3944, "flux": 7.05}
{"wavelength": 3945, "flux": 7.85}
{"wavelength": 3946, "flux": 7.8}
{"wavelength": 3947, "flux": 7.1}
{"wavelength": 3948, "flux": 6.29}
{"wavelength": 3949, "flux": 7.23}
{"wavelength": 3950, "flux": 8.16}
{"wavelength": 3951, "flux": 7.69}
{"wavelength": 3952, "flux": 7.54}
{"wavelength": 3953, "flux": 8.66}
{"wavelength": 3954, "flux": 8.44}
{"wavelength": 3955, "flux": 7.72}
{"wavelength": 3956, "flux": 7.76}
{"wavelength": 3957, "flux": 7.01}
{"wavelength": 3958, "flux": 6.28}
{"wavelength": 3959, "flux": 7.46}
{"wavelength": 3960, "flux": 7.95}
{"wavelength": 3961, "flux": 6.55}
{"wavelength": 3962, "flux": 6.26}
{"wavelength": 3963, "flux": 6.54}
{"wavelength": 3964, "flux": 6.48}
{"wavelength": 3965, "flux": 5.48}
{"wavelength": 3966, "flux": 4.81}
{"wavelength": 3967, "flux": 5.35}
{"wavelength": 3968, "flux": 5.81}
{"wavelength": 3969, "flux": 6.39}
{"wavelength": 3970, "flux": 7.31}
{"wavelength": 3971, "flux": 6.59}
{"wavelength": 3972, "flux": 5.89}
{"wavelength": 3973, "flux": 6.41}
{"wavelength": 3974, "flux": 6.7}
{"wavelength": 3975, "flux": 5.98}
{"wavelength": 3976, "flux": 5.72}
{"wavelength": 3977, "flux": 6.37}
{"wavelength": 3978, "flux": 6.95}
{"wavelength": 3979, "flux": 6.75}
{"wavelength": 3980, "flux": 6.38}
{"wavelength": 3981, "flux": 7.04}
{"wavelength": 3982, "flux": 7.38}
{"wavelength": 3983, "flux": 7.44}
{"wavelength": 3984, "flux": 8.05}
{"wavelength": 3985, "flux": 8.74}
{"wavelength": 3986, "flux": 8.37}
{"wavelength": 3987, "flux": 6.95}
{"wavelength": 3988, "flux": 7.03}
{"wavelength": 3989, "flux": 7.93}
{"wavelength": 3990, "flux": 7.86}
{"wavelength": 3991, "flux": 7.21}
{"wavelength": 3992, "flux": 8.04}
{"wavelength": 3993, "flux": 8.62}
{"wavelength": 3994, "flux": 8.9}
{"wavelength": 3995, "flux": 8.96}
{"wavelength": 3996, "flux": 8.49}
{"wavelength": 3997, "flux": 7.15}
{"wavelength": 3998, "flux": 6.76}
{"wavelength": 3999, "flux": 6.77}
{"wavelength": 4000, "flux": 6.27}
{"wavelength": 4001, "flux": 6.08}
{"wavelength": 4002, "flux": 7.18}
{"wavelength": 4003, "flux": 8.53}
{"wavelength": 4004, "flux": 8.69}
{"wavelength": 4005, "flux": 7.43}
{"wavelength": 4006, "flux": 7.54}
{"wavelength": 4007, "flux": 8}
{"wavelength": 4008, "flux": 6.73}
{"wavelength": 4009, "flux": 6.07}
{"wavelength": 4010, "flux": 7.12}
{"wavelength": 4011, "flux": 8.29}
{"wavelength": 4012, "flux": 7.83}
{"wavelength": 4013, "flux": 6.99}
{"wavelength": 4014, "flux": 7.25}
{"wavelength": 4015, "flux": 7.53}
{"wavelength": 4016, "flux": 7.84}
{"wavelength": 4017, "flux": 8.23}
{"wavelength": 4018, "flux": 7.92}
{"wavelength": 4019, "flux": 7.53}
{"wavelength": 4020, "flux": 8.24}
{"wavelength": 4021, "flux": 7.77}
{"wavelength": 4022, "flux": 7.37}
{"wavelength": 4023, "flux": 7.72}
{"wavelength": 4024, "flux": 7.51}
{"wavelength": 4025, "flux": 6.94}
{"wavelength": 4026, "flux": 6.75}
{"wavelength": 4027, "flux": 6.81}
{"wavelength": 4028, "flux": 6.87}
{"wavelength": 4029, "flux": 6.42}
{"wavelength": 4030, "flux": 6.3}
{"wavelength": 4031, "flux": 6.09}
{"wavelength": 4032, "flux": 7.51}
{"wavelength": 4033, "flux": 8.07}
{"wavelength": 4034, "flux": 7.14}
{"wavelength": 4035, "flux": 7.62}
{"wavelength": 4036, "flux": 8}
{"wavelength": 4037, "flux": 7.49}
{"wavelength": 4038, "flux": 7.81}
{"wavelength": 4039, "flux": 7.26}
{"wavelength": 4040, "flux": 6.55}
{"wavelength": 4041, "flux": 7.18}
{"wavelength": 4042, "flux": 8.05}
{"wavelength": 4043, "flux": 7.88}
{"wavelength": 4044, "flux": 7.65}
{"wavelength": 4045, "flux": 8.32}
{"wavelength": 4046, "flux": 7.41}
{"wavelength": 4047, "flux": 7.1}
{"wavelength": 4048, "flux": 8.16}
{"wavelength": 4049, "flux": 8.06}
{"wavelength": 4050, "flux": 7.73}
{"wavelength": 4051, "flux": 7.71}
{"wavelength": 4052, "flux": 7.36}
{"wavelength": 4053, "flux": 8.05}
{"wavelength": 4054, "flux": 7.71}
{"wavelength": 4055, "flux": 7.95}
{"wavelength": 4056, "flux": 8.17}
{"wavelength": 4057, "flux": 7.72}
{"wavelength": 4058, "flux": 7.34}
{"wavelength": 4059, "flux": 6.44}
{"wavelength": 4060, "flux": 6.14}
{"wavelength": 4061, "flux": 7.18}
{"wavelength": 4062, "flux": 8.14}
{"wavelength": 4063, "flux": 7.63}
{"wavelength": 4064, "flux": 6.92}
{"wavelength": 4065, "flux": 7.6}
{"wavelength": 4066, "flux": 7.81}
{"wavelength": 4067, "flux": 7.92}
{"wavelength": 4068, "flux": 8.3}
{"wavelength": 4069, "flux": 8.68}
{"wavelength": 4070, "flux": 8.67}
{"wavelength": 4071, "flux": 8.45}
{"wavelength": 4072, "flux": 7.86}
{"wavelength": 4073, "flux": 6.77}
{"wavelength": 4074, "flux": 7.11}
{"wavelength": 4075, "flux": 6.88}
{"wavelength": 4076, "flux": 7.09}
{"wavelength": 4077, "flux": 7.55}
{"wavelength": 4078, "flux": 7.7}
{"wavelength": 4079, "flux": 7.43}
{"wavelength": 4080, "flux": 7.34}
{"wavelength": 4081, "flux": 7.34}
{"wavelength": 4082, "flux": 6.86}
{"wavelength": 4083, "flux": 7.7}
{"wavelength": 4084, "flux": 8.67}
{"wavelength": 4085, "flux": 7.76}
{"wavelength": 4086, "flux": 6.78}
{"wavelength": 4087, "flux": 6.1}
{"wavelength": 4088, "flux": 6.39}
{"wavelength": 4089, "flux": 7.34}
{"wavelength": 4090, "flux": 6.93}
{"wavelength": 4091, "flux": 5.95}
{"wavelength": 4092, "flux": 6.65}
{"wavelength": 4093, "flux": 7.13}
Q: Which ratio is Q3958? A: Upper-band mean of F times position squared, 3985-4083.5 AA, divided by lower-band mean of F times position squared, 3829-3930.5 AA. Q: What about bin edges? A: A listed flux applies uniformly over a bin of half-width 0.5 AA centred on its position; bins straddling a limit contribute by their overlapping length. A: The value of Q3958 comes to 1.13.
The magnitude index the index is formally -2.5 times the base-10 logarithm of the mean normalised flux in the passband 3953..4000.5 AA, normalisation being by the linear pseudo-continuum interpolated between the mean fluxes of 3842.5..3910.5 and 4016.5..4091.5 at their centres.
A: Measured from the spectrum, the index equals 0.06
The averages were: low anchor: 7.43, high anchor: 7.45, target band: 7.07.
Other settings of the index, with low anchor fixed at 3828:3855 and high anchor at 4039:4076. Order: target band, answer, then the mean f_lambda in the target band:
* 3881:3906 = 0.063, 6.84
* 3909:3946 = 0.005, 7.3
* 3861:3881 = -0.094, 7.85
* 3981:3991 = -0.033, 7.69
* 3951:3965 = 0.024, 7.23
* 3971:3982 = 0.151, 6.47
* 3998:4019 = 0.015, 7.4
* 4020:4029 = 0.046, 7.23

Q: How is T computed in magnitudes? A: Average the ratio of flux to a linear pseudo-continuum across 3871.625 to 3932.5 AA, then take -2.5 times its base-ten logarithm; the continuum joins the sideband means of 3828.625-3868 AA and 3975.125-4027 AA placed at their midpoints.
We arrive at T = 0.07 mag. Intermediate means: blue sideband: 7.44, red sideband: 7.46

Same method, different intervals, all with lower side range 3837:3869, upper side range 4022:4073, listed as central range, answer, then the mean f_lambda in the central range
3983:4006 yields -0.017 mag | 7.72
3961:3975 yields 0.233 mag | 6.16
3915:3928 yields 0.050 mag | 7.37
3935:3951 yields 0.009 mag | 7.62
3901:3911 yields 0.121 mag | 6.92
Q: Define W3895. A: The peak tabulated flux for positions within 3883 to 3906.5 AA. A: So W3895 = 7.92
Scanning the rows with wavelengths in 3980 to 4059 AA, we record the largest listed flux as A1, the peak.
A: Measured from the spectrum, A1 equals 8.96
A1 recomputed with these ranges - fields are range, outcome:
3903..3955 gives 9.03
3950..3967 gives 8.66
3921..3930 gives 8.39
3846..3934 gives 9.41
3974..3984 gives 8.05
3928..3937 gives 7.51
